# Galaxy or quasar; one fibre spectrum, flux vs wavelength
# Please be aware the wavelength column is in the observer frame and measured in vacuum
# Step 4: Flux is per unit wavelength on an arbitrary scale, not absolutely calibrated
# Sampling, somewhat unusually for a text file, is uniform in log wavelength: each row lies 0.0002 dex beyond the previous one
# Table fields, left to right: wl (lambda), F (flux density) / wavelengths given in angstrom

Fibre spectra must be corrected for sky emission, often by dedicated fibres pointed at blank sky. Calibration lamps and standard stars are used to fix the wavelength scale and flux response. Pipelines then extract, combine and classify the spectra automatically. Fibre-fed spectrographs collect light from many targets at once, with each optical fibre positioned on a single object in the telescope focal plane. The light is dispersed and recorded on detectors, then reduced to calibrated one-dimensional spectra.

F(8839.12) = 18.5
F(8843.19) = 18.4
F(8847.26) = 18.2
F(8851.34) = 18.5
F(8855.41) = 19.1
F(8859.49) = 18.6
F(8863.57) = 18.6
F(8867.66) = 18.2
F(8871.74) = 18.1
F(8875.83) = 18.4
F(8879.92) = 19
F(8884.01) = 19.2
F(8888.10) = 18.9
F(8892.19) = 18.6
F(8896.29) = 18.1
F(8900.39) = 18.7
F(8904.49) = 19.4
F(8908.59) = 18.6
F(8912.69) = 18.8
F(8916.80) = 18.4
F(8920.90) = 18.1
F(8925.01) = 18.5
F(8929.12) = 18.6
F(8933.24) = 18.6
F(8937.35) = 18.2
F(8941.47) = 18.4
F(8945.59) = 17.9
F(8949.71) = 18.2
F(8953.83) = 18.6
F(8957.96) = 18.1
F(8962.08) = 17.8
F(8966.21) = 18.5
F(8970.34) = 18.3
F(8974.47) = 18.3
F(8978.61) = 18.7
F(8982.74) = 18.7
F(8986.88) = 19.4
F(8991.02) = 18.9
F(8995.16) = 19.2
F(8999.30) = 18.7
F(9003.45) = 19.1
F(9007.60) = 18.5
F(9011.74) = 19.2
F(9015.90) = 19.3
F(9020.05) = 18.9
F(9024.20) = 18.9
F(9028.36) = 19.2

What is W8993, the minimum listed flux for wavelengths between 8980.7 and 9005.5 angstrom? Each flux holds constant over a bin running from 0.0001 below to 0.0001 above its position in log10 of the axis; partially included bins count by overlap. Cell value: 18.7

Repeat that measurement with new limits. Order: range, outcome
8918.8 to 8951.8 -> 17.9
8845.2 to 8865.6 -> 18.2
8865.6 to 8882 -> 18.1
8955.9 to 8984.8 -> 17.8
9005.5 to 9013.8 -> 18.5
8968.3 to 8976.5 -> 18.3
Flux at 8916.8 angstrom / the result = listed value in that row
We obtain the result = 18.4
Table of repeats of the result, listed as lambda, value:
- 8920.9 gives 18.1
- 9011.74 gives 19.2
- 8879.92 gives 19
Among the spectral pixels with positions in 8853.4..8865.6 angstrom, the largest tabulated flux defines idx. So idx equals 19.1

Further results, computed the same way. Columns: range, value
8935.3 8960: 18.6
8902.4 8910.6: 19.4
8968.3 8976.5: 18.3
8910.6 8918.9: 18.8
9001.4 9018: 19.3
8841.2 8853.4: 18.5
